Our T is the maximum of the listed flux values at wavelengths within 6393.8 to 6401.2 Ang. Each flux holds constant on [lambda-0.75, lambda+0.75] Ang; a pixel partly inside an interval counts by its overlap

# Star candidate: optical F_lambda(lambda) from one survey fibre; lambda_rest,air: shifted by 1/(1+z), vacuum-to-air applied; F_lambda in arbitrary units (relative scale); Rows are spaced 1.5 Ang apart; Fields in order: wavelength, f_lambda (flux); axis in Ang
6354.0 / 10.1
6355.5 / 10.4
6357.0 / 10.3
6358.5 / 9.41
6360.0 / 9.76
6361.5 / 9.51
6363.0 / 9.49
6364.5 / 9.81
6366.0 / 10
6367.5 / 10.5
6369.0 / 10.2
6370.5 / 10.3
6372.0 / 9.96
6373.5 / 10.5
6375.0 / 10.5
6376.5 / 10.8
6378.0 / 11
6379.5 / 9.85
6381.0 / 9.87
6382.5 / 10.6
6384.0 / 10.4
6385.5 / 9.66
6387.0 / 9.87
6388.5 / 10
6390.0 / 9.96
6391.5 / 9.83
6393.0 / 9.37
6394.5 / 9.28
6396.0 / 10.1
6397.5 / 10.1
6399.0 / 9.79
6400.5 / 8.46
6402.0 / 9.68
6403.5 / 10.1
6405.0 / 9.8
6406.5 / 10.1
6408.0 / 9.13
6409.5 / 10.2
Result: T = 10.1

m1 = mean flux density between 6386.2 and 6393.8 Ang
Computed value 9.8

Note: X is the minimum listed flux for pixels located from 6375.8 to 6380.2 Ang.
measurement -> 9.85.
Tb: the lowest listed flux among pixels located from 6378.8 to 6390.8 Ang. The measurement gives 9.66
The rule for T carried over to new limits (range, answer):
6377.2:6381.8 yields 11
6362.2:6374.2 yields 10.5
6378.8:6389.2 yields 10.6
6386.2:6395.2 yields 10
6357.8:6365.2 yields 9.81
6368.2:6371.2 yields 10.3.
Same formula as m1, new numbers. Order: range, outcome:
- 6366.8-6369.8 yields 10.3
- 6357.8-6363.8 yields 9.55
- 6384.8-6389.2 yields 9.84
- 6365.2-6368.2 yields 10.2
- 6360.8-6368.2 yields 9.86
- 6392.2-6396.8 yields 9.59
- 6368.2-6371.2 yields 10.3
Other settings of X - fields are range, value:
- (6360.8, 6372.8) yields 9.49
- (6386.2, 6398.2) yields 9.28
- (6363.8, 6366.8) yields 9.81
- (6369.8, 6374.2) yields 9.96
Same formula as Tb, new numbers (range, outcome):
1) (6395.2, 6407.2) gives 8.46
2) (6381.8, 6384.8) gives 10.4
